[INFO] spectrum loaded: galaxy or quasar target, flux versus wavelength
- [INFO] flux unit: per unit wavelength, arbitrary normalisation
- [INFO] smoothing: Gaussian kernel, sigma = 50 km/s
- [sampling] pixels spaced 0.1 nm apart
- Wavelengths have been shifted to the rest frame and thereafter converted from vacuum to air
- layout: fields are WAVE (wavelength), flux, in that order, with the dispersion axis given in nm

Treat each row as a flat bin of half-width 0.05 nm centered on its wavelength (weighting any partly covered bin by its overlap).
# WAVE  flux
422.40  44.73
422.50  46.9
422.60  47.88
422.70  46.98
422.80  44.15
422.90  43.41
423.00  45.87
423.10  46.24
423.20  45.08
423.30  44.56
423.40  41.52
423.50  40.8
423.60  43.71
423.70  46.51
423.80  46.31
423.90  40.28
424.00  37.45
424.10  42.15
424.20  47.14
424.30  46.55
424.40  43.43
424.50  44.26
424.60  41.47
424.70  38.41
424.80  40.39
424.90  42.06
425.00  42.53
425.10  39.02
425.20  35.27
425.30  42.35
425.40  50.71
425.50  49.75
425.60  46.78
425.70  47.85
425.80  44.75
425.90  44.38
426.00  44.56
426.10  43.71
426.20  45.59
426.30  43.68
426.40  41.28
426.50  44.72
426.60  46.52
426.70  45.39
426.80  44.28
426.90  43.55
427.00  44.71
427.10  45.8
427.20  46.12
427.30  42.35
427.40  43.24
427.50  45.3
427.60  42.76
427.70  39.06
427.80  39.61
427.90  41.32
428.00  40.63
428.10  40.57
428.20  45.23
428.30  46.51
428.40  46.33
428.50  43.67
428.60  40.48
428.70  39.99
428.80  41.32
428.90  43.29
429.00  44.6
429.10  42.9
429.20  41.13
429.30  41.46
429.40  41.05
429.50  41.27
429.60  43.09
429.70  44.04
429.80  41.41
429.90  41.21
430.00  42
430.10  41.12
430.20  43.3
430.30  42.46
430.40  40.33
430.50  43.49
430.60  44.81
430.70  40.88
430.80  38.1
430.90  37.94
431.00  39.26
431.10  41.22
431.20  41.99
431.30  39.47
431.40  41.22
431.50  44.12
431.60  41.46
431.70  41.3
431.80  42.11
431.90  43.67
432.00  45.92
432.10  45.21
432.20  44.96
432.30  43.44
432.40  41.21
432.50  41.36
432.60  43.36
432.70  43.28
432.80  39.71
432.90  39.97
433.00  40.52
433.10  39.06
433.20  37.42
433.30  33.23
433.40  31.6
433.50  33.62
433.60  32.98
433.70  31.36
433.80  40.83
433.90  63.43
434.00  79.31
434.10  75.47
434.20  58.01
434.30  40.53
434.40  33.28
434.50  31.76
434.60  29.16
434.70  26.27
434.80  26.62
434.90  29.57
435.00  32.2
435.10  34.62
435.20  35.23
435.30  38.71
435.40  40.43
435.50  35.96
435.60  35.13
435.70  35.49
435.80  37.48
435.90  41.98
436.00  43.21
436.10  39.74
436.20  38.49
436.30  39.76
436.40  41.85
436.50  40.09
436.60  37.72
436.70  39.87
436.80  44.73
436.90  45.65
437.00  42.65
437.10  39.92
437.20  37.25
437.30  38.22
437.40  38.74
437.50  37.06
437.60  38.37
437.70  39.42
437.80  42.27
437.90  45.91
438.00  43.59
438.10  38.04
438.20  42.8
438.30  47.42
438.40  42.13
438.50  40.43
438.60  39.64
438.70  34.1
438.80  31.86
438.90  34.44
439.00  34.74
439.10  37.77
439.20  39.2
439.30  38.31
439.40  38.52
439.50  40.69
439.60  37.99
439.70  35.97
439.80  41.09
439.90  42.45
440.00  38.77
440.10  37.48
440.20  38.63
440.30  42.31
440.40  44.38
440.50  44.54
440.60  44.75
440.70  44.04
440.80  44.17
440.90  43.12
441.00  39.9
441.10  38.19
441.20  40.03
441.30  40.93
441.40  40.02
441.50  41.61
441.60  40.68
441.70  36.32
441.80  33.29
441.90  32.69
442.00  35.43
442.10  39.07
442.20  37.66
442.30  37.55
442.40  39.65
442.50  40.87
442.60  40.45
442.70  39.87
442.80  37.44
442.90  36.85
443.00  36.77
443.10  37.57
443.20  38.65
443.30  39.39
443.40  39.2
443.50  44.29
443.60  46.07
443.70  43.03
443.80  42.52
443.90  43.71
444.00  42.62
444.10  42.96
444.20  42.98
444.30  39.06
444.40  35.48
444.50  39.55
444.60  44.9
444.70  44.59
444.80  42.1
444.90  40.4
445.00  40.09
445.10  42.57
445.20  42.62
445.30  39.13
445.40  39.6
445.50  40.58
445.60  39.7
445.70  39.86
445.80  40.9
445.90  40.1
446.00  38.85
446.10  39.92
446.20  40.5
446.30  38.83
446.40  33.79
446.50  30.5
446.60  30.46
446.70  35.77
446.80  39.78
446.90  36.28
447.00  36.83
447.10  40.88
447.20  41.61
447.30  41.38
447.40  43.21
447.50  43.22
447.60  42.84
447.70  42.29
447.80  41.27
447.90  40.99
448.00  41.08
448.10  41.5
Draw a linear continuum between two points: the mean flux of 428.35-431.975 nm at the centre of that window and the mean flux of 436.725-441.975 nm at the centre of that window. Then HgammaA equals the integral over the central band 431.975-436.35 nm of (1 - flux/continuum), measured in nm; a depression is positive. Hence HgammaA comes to 0.09 nm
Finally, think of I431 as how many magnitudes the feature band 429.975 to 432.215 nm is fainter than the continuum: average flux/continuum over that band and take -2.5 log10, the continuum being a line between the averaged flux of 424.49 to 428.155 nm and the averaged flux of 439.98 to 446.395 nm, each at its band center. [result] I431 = 0.01 mag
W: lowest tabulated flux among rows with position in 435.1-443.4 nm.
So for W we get 31.86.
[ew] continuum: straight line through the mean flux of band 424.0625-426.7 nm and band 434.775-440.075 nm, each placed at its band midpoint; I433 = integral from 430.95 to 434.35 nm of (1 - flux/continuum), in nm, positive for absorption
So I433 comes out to -0.23 nm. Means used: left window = 43.9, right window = 38.8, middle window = 43.6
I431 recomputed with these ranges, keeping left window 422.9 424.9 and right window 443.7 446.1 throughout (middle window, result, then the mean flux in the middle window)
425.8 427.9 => -0.021 mag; 43.8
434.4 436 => 0.222 mag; 34.3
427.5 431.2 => 0.019 mag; 41.9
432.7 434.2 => -0.059 mag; 44.6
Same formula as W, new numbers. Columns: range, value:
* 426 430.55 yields 39.06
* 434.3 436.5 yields 26.27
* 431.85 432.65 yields 41.21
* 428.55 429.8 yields 39.99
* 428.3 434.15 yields 31.36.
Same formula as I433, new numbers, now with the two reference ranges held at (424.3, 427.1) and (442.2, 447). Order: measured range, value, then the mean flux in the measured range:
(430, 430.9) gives 0.03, 41.6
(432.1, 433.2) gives 0.02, 41.7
